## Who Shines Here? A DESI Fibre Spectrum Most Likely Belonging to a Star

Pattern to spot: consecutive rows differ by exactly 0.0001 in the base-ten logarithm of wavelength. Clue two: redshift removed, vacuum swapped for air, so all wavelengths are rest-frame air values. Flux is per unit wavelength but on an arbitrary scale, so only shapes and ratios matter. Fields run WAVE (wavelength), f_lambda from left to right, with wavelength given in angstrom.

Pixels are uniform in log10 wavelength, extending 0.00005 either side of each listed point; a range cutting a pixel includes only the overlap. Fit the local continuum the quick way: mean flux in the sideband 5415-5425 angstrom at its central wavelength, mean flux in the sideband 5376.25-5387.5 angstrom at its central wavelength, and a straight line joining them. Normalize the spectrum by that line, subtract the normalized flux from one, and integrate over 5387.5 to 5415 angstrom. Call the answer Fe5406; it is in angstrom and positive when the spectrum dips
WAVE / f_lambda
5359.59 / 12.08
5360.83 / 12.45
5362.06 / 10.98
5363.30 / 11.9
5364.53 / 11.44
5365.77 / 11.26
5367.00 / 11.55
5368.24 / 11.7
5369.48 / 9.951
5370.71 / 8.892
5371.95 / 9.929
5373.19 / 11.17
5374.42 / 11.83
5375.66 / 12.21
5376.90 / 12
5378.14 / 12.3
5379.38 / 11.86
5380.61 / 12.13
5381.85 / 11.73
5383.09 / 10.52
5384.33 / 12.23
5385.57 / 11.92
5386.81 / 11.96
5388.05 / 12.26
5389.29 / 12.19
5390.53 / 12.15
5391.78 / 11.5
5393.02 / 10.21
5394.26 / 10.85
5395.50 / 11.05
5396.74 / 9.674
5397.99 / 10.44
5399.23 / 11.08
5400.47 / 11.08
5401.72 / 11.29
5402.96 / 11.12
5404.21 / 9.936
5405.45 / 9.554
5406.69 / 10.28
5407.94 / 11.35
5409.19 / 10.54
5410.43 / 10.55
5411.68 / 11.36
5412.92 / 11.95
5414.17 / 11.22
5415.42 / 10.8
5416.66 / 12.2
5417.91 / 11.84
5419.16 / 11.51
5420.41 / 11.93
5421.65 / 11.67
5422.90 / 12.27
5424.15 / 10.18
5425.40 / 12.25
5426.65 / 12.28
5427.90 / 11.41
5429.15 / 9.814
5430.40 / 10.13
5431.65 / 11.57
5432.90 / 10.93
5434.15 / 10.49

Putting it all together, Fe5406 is 1.7 angstrom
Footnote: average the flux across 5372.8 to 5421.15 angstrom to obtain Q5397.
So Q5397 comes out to 11.3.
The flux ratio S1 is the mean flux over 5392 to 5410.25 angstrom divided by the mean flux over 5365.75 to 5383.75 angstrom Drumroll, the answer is 0.94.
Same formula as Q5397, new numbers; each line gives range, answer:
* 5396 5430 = 11.1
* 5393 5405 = 10.7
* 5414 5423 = 11.7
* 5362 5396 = 11.4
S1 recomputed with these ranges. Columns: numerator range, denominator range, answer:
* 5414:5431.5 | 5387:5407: 1.04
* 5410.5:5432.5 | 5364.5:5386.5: 1.00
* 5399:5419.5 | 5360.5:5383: 0.97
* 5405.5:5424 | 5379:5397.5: 0.99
